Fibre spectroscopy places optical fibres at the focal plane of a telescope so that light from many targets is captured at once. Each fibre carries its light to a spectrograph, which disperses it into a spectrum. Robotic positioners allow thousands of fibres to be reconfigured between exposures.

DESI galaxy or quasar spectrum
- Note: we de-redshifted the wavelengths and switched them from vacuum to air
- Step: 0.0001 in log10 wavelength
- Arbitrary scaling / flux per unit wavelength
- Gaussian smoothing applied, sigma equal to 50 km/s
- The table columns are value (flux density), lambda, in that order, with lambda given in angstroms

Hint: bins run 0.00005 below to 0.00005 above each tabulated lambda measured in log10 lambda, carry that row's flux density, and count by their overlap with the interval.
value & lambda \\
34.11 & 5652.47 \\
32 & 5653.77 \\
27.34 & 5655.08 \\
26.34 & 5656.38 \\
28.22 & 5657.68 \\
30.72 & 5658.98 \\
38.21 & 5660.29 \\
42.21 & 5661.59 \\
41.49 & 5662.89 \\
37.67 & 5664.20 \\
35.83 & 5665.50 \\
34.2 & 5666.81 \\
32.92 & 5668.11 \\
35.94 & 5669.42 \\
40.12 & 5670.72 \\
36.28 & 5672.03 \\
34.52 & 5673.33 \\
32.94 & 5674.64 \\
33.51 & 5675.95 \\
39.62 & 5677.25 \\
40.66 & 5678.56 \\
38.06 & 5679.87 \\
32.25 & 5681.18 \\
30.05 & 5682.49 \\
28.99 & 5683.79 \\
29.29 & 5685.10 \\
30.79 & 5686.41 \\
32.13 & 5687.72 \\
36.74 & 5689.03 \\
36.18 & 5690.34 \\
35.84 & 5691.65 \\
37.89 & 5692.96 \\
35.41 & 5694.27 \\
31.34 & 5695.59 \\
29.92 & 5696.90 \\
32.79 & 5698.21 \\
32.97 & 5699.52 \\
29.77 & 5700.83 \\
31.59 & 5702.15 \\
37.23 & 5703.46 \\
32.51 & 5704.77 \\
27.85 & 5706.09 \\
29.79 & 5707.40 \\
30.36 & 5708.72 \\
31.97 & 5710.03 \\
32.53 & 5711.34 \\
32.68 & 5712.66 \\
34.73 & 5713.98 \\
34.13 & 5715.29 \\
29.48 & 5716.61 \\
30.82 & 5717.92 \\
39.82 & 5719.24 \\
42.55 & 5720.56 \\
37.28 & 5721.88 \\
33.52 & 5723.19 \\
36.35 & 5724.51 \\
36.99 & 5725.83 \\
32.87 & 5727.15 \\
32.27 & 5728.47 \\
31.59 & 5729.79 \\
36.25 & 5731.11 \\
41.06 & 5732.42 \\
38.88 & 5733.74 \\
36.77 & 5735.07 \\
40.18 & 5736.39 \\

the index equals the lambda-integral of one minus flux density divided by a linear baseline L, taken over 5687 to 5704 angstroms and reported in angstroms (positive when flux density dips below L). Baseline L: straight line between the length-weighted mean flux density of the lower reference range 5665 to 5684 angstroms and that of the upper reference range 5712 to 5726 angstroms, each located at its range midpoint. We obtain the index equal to 0.7 angstroms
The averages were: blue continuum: 35.2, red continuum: 35.2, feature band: 33.8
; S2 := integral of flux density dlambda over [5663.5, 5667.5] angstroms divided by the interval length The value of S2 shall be 35.9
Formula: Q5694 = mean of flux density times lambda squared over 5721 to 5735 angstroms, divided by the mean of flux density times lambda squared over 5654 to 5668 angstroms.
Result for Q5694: 1.1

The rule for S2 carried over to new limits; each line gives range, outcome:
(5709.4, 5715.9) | 33.2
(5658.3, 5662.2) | 36.9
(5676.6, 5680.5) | 39.4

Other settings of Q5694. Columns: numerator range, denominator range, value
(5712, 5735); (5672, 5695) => 1.04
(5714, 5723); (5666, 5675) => 1.02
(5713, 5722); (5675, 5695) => 1.04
